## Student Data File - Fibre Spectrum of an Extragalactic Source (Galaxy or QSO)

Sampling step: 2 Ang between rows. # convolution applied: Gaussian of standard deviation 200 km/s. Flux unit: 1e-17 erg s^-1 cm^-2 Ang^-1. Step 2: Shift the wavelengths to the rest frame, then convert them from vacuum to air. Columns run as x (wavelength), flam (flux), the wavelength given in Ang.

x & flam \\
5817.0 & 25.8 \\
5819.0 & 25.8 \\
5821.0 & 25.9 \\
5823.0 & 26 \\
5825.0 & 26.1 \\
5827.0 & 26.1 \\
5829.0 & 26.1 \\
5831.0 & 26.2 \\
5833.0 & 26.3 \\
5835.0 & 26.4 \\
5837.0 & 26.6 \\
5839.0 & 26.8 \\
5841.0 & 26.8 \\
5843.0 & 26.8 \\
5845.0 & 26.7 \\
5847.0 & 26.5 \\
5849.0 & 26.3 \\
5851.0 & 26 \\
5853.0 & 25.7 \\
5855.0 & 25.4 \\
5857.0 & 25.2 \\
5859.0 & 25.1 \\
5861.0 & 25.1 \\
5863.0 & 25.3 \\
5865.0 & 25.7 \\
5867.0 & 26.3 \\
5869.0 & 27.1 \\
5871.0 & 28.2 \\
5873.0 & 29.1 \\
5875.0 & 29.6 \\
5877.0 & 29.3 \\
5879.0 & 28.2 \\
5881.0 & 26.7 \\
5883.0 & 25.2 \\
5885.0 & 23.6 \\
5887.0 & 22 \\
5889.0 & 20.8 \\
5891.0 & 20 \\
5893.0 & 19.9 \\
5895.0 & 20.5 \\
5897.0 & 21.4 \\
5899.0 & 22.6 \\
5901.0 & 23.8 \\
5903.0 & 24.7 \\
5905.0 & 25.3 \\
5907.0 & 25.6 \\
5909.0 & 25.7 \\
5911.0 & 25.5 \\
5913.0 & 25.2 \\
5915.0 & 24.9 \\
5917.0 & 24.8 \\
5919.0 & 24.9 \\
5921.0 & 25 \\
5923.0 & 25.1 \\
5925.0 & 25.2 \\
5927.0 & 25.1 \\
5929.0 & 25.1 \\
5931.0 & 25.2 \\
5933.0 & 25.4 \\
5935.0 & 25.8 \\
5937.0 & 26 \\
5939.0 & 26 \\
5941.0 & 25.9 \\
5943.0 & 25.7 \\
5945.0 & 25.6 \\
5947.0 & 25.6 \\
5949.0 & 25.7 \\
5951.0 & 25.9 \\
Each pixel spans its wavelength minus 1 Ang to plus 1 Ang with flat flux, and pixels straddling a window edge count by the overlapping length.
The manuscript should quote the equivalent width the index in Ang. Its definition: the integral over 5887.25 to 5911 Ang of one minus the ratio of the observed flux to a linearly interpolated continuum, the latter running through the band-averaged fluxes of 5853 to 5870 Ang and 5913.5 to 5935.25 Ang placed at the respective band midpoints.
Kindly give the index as 2.3 Ang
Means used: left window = 25.7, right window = 25.1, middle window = 22.8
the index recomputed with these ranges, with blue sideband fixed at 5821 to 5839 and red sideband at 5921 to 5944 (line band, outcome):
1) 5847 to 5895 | 1.0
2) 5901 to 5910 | 0.2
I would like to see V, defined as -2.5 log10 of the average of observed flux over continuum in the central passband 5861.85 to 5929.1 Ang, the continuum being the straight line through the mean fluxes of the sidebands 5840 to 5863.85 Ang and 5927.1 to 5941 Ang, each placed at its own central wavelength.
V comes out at 0.035 mag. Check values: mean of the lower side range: 25.9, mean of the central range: 24.9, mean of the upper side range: 25.6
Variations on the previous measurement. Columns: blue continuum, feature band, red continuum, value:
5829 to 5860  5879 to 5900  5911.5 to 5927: 0.13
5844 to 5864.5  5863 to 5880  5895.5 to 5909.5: -0.11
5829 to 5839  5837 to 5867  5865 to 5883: 0.04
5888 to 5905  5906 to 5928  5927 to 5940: -0.06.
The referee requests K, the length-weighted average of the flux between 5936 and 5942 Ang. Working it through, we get 26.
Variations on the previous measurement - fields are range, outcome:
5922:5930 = 25.1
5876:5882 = 28.1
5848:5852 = 26.1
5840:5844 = 26.8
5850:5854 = 25.9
